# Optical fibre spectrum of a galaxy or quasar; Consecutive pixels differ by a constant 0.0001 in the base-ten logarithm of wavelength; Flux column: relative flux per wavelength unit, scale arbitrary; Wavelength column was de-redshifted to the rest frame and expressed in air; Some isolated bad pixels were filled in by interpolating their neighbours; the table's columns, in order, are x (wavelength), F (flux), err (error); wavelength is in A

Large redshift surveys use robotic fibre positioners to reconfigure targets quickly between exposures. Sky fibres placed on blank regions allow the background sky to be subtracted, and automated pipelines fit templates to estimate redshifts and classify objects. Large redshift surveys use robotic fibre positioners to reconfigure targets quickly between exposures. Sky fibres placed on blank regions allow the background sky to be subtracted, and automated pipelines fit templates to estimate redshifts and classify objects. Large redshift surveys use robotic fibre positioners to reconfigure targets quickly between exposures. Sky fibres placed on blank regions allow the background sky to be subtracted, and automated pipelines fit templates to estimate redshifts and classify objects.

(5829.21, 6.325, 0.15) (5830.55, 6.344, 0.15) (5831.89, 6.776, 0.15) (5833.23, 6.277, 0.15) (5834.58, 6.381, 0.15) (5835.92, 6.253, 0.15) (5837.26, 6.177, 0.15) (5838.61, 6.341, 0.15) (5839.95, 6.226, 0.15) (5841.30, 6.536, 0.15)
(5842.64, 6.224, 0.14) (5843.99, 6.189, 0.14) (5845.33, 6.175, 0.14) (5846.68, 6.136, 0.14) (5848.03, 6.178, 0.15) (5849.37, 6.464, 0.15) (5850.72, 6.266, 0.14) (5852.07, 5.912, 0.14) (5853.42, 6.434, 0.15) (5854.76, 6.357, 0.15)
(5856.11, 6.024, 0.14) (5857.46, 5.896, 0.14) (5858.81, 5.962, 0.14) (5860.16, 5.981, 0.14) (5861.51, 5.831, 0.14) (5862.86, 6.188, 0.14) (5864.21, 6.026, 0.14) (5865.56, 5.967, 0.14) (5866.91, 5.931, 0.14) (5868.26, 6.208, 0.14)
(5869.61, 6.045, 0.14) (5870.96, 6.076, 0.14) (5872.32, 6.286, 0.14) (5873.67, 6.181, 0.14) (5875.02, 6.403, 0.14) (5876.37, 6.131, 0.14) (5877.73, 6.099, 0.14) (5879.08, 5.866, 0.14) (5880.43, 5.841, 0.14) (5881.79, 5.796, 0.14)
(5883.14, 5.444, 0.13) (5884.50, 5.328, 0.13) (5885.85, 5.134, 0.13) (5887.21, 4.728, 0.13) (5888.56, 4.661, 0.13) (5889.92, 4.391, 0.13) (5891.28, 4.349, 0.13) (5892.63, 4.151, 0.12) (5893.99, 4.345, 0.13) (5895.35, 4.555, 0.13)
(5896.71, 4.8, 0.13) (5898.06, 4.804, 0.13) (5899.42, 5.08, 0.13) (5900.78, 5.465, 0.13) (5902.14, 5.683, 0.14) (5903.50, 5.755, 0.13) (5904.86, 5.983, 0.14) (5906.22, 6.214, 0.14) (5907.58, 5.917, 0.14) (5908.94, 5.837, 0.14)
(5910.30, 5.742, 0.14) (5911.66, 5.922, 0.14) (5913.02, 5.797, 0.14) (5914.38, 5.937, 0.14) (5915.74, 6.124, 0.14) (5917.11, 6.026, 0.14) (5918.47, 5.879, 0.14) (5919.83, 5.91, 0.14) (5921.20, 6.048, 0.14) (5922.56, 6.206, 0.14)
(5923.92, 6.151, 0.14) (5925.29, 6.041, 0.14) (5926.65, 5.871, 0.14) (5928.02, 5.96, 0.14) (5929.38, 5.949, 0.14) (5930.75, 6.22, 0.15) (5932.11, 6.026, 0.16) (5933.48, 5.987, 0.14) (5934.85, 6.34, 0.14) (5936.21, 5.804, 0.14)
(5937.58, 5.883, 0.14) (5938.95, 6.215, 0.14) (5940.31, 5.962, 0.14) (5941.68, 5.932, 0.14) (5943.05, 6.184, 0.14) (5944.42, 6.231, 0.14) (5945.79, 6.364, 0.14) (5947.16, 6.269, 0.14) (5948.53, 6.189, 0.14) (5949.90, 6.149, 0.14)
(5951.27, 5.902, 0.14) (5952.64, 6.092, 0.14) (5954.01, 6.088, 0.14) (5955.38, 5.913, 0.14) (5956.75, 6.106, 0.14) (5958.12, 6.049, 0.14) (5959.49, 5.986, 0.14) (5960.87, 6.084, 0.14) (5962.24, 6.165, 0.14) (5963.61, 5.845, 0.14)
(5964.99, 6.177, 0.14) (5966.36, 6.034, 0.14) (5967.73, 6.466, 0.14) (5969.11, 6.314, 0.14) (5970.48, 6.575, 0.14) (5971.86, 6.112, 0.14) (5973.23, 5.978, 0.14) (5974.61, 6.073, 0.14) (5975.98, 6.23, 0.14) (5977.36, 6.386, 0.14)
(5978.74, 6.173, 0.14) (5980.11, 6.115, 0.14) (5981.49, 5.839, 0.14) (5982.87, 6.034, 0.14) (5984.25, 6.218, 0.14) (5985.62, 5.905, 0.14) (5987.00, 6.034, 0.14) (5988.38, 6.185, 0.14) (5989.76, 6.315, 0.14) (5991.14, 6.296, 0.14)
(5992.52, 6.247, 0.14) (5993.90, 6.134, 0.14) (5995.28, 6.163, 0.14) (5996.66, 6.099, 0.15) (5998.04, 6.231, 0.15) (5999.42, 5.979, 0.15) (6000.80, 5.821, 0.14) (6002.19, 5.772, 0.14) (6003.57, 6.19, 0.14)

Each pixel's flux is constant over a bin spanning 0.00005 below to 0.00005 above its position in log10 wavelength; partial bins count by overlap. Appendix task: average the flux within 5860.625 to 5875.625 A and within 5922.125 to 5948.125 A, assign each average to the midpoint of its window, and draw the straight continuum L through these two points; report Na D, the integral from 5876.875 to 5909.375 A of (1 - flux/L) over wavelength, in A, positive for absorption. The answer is 4.45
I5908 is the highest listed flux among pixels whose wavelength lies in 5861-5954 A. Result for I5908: 6.403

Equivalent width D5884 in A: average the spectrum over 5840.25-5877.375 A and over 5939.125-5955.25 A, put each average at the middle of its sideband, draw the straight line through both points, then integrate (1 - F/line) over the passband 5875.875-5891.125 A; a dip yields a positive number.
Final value 1.9 A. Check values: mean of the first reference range 6.15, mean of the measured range 5.35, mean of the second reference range 6.12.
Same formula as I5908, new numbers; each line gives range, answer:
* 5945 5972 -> 6.575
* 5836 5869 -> 6.536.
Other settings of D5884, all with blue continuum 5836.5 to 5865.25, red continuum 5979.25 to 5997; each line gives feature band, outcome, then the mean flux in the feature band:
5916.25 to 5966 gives 0.62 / 6.06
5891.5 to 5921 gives 3.06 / 5.51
